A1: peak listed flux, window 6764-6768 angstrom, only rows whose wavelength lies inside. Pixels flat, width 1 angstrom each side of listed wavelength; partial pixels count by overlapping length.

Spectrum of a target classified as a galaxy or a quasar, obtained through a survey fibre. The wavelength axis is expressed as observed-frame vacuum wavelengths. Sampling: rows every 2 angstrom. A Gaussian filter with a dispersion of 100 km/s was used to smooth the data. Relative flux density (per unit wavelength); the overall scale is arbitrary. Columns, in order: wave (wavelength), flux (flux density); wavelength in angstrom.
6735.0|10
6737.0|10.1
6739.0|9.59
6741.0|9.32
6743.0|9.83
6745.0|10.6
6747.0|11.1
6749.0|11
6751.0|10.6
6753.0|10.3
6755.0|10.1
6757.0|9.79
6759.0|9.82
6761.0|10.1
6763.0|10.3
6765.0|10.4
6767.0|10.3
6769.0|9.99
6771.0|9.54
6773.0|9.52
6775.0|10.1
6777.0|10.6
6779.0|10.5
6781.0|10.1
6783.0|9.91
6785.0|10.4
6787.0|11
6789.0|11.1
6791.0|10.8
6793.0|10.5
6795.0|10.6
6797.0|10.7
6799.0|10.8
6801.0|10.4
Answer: 10.4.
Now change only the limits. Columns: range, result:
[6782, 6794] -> 11.1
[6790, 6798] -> 10.8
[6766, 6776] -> 10.3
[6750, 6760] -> 10.6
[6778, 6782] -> 10.5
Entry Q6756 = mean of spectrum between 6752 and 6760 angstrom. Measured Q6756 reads 10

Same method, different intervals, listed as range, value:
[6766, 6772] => 9.94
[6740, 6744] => 9.57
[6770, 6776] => 9.72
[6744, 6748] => 10.8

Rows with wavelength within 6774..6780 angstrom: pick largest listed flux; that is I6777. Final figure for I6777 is 10.6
